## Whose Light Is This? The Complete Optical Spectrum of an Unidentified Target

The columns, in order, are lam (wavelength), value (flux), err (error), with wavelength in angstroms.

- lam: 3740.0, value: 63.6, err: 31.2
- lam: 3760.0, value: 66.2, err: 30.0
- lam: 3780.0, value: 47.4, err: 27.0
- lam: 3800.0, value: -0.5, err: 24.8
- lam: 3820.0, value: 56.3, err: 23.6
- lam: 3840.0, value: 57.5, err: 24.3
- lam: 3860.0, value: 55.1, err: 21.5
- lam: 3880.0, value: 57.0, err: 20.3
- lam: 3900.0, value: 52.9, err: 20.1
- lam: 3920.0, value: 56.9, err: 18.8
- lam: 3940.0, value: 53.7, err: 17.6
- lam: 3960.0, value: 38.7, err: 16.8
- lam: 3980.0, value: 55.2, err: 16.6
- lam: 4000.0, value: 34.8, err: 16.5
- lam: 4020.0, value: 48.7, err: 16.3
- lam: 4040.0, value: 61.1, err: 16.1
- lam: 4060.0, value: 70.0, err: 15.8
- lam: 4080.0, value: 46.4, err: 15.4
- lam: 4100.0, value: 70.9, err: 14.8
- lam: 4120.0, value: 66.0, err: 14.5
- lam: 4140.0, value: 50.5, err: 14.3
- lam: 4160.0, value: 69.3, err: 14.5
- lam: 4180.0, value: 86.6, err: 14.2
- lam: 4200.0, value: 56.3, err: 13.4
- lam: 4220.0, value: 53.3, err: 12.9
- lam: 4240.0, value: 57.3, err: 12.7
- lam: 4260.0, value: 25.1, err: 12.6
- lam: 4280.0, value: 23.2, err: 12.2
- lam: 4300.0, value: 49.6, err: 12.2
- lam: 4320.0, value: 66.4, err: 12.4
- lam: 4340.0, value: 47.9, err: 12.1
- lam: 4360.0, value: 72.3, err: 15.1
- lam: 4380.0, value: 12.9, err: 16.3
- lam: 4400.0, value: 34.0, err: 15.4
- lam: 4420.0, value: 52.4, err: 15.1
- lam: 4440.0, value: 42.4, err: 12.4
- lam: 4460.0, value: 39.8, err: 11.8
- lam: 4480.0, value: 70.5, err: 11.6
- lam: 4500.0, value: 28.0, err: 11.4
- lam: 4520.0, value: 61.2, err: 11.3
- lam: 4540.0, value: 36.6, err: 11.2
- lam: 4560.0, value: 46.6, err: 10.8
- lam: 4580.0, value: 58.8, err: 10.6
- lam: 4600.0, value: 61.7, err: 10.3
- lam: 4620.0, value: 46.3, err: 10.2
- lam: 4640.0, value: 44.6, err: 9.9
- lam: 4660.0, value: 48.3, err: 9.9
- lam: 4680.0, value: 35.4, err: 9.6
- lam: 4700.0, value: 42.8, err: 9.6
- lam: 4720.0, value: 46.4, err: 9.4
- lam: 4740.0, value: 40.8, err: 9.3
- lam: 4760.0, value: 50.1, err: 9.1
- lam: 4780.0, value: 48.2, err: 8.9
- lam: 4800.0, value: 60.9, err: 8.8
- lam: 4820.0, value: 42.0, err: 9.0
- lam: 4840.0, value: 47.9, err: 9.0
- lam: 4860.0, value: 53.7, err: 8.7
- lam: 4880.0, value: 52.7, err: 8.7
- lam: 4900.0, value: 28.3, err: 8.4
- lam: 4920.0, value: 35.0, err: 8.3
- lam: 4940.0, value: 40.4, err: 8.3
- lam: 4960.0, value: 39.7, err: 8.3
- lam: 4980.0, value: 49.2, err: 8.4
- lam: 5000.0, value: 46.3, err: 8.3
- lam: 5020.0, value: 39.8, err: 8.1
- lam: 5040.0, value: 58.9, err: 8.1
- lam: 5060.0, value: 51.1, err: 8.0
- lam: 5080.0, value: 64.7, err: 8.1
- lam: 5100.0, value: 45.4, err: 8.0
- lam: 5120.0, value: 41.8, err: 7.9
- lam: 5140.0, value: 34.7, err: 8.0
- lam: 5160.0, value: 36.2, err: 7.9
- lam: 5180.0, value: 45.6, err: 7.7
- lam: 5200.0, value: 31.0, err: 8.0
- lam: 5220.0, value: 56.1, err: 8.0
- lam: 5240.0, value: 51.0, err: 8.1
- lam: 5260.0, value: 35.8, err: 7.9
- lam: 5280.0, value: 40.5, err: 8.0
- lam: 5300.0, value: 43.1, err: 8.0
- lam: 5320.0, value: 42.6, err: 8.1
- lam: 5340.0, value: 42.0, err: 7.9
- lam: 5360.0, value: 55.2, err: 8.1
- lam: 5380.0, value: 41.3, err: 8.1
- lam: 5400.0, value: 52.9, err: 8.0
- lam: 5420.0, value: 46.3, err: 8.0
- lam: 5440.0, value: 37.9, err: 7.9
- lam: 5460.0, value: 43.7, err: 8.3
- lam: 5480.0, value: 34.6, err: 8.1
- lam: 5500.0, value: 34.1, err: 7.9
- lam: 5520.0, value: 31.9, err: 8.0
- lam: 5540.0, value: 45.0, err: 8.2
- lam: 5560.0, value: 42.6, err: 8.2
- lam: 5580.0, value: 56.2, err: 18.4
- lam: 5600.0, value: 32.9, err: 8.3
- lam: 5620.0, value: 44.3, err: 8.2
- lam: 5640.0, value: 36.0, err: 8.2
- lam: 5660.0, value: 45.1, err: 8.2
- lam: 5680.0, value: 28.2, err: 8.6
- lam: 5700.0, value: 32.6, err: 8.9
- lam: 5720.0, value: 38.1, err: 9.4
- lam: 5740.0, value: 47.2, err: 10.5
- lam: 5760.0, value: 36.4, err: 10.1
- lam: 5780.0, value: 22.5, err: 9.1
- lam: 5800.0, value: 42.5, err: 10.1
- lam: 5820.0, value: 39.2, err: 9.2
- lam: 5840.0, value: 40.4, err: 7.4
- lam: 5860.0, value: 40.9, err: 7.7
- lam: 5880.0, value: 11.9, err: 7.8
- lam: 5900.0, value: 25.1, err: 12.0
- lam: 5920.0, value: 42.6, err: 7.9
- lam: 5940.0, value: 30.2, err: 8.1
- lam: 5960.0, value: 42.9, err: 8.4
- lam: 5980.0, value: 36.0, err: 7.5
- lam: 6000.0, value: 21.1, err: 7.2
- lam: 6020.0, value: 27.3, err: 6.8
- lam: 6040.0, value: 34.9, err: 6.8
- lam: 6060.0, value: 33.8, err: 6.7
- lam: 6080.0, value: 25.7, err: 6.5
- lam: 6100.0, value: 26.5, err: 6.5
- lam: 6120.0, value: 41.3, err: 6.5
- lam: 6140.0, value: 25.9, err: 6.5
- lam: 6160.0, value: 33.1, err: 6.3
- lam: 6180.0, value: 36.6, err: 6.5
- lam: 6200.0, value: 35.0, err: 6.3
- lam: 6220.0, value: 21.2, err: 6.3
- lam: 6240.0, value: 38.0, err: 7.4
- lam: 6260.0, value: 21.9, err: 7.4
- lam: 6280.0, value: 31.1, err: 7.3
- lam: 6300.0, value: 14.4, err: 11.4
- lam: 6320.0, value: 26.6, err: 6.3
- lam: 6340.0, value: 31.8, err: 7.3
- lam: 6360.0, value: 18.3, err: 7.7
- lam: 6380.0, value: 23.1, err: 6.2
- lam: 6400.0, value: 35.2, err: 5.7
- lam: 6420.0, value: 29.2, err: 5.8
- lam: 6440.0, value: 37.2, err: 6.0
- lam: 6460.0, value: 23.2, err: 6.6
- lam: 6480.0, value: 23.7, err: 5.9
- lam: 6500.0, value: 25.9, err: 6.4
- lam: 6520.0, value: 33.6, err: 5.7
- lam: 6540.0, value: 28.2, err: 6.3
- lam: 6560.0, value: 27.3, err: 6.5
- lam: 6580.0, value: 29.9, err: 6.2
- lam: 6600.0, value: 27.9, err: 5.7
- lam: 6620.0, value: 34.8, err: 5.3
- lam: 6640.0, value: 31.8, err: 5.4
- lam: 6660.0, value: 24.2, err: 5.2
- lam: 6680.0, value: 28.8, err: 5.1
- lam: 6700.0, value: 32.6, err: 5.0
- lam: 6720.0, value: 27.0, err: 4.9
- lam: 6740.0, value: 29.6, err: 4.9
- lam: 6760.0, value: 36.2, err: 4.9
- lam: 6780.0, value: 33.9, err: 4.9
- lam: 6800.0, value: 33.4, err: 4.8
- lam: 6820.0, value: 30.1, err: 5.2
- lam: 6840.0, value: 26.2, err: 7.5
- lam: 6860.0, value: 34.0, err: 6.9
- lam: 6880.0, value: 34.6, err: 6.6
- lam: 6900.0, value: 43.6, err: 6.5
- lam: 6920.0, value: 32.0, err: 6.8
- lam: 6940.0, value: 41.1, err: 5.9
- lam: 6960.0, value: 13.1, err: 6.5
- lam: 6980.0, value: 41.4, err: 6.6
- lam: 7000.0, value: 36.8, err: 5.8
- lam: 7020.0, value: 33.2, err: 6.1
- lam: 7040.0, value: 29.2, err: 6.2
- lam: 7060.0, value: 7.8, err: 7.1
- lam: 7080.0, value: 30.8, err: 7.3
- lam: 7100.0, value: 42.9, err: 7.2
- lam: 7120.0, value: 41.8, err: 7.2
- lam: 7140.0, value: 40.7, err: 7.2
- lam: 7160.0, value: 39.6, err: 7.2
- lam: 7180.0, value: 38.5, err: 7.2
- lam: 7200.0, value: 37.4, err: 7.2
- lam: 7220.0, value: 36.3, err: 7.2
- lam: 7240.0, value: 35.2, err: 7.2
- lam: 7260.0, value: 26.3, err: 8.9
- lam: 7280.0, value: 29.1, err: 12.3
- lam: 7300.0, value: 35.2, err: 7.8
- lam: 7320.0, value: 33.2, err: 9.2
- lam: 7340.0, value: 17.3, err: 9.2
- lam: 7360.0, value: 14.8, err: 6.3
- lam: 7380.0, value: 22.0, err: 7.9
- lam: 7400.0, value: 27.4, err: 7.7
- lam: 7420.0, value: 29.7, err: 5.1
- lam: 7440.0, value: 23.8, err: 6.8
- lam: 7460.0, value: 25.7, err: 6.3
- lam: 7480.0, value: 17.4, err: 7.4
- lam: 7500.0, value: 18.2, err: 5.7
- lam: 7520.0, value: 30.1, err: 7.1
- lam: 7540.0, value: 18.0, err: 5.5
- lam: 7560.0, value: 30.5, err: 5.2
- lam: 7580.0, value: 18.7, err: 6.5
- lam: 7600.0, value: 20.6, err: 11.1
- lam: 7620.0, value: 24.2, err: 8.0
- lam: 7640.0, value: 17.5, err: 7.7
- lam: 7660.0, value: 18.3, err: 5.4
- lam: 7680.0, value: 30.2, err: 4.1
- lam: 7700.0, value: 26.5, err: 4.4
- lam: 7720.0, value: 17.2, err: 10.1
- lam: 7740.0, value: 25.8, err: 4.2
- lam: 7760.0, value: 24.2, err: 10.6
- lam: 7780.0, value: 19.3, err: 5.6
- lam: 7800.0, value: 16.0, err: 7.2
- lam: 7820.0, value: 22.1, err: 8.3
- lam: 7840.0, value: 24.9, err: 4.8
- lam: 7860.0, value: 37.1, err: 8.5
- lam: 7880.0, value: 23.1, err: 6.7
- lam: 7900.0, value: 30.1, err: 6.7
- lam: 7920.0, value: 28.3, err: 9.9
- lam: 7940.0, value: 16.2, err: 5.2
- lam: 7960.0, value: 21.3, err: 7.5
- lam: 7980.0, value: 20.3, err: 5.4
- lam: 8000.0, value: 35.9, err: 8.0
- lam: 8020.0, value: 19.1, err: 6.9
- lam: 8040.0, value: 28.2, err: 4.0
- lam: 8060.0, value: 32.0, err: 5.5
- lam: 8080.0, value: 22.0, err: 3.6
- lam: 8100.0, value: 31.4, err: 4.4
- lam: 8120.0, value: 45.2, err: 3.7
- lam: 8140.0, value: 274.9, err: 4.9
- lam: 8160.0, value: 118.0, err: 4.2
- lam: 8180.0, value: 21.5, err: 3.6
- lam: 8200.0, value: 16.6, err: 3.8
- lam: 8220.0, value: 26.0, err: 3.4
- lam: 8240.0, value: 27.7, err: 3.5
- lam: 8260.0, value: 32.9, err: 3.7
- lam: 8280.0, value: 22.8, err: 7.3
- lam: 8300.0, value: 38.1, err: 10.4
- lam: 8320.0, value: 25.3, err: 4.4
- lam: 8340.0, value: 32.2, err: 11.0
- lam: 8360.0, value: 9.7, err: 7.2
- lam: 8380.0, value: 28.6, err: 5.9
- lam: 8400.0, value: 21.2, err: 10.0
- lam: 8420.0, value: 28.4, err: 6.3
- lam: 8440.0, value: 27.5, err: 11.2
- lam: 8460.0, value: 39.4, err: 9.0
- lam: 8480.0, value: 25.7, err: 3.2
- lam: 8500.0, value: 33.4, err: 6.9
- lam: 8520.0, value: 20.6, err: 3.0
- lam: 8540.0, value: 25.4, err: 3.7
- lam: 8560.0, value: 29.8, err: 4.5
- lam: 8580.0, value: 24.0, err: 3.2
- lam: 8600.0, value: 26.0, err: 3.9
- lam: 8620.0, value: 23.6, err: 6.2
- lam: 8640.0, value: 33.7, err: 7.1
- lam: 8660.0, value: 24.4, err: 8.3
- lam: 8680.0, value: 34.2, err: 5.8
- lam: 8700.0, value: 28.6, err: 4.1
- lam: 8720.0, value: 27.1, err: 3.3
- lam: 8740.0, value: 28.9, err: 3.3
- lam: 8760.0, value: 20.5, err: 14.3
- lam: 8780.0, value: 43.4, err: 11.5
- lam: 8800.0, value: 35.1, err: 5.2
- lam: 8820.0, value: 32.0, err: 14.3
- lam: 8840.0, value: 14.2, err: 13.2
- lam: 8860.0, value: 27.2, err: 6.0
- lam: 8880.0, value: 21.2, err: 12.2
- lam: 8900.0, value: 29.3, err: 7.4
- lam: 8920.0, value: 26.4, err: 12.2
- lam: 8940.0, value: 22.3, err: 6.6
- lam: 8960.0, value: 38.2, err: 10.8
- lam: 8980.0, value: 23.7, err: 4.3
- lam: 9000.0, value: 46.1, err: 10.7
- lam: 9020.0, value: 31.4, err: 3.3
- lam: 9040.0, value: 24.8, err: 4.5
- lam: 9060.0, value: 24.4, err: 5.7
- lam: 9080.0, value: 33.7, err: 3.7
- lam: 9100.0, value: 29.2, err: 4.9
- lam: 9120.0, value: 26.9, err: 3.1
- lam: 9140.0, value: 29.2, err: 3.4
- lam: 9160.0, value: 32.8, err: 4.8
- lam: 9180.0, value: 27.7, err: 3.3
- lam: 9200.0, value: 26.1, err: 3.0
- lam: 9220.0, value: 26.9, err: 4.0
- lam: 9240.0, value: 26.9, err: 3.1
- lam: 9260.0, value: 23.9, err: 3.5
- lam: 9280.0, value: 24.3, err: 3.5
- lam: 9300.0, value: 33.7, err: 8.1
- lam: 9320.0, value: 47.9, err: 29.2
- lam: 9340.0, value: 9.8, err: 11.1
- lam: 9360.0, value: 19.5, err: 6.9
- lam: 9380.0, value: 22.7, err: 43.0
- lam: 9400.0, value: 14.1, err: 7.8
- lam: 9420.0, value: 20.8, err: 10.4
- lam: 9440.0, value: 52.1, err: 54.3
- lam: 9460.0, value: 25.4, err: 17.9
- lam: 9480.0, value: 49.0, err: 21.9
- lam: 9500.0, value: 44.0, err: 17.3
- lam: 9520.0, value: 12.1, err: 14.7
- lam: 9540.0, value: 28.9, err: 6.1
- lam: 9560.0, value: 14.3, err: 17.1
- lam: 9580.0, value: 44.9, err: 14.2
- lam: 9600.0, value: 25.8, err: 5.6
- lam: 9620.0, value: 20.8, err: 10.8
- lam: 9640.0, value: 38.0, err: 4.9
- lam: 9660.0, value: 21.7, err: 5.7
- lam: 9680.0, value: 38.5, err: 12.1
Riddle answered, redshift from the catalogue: 1.18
